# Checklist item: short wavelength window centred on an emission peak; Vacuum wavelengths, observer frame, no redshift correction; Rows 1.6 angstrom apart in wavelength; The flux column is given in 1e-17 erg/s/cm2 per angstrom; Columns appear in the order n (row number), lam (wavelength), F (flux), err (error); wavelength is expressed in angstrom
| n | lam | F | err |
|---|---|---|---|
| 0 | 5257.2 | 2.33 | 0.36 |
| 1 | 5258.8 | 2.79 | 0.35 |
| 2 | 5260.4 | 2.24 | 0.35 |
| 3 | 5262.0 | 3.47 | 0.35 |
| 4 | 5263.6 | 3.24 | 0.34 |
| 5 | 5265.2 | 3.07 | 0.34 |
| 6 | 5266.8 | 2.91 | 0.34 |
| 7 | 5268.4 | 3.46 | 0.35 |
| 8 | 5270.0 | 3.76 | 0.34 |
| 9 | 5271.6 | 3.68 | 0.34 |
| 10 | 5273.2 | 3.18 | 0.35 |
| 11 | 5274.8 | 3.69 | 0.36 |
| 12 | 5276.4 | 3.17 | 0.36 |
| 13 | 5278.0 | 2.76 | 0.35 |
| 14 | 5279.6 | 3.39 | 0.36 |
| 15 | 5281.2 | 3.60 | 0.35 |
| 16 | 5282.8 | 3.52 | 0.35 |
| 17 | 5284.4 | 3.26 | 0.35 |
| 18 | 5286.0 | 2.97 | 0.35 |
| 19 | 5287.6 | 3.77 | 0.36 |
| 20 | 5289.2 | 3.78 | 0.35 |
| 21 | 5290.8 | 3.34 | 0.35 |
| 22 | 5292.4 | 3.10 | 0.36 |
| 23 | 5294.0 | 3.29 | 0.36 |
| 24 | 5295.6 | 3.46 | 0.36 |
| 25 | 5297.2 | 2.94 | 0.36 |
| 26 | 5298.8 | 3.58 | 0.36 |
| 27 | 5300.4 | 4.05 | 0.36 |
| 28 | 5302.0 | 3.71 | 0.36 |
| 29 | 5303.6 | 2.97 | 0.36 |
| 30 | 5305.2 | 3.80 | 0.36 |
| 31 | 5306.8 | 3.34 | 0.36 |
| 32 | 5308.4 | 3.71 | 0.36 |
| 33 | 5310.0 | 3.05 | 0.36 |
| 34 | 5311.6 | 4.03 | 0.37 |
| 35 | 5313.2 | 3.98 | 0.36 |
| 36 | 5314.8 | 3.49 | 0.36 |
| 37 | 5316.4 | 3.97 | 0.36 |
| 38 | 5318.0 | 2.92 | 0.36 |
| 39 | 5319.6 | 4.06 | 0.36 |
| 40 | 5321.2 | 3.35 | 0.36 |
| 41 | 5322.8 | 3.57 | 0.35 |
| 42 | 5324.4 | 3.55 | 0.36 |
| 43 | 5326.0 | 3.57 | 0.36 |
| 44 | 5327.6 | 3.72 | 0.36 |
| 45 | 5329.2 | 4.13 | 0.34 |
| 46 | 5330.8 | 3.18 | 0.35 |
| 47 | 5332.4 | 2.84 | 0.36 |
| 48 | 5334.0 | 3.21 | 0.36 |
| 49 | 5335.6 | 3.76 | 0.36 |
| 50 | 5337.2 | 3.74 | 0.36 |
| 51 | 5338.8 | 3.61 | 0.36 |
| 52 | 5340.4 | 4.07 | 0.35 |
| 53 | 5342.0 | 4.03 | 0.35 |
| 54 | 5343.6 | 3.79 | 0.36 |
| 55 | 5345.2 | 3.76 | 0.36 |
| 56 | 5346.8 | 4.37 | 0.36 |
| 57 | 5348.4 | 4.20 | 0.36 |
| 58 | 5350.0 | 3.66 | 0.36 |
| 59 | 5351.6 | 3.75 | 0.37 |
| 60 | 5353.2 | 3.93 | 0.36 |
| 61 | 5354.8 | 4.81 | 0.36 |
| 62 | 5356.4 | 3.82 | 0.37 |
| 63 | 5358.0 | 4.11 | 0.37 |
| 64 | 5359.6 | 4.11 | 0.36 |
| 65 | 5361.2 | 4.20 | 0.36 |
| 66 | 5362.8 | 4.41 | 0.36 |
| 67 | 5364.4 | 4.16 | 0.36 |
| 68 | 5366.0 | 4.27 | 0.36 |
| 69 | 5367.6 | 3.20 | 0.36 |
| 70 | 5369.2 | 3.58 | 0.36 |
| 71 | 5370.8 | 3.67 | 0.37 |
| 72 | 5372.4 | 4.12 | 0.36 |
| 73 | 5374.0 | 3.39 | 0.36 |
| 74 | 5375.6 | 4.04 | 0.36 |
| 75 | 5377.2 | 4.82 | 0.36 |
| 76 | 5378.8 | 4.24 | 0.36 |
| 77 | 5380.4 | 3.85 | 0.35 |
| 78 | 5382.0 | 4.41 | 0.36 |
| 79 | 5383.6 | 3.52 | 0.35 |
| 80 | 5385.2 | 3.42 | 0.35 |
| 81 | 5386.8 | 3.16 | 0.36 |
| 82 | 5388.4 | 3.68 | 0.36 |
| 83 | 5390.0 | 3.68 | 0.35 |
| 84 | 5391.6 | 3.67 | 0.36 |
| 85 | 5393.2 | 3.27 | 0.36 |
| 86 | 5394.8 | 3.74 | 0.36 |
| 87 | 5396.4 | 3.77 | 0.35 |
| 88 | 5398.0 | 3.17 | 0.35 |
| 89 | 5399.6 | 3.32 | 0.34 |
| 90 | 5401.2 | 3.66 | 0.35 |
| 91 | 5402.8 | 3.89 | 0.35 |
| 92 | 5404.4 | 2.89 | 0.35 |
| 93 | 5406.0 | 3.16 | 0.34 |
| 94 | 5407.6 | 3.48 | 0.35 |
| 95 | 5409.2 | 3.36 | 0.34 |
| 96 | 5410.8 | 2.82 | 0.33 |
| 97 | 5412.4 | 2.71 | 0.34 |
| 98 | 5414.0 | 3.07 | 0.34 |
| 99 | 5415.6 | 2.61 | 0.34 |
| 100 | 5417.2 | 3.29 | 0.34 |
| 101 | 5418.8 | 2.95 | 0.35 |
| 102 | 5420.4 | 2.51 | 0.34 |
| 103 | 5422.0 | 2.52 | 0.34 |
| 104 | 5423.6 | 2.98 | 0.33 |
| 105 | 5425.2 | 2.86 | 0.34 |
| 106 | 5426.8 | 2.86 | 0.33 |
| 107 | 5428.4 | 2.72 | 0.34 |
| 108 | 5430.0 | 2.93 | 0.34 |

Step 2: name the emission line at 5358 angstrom Mg II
